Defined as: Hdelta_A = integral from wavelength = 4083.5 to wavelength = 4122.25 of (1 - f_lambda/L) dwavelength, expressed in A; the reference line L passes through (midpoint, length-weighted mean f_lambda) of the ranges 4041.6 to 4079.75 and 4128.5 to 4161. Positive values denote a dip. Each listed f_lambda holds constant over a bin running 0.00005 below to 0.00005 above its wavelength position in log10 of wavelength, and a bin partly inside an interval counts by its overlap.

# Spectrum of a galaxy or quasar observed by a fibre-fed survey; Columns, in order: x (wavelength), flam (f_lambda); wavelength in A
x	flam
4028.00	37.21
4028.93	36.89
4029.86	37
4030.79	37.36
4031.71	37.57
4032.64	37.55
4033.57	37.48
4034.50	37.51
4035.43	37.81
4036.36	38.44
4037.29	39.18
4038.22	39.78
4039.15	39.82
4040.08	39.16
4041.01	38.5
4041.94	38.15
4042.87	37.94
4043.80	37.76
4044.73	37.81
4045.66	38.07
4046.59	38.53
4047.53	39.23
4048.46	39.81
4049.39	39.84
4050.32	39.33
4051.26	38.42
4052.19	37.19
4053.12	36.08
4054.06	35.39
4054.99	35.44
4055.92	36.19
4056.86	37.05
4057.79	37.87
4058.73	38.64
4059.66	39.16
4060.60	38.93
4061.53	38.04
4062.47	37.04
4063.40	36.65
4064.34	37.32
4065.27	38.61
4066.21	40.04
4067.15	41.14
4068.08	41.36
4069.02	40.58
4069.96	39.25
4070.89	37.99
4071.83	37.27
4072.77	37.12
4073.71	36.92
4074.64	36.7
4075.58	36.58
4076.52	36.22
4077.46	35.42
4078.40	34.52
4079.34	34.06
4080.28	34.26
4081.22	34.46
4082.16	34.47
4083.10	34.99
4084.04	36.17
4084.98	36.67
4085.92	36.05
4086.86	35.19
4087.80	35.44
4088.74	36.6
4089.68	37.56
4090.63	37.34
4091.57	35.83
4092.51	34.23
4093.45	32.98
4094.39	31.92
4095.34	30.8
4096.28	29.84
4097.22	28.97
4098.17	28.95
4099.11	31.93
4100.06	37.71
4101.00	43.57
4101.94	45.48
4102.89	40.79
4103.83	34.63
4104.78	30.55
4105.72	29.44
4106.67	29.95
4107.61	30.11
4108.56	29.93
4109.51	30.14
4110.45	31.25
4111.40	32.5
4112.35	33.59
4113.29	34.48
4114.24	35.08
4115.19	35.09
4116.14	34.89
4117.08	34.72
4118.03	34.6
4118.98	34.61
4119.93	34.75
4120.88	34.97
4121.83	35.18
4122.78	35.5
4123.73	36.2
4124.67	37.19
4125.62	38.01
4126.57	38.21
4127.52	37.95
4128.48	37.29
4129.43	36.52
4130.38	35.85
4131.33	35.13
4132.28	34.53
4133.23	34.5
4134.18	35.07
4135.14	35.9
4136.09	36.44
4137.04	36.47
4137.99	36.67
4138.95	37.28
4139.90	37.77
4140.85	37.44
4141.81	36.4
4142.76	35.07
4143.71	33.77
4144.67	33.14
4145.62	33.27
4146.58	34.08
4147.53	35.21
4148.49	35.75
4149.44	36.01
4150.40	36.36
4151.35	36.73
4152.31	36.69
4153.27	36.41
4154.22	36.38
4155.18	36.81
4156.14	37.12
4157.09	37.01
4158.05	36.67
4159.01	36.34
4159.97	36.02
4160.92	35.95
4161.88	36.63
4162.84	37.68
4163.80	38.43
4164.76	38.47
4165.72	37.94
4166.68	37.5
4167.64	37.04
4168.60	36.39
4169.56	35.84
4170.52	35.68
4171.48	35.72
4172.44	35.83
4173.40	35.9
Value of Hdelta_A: 2.74 A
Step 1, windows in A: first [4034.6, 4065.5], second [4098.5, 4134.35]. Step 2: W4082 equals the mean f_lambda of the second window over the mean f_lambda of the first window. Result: 0.92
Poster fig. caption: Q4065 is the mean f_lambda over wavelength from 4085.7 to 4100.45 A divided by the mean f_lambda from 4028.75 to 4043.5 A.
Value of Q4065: 0.88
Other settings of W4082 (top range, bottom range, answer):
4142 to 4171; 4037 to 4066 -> 0.95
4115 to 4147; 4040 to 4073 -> 0.93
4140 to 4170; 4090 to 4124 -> 1.07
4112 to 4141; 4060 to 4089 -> 0.97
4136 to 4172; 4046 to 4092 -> 0.98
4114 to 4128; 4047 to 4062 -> 0.94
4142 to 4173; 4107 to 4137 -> 1.04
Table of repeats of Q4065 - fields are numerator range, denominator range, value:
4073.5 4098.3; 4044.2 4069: 0.91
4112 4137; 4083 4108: 1.03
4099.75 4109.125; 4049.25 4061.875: 0.93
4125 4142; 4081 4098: 1.06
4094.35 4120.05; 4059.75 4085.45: 0.90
